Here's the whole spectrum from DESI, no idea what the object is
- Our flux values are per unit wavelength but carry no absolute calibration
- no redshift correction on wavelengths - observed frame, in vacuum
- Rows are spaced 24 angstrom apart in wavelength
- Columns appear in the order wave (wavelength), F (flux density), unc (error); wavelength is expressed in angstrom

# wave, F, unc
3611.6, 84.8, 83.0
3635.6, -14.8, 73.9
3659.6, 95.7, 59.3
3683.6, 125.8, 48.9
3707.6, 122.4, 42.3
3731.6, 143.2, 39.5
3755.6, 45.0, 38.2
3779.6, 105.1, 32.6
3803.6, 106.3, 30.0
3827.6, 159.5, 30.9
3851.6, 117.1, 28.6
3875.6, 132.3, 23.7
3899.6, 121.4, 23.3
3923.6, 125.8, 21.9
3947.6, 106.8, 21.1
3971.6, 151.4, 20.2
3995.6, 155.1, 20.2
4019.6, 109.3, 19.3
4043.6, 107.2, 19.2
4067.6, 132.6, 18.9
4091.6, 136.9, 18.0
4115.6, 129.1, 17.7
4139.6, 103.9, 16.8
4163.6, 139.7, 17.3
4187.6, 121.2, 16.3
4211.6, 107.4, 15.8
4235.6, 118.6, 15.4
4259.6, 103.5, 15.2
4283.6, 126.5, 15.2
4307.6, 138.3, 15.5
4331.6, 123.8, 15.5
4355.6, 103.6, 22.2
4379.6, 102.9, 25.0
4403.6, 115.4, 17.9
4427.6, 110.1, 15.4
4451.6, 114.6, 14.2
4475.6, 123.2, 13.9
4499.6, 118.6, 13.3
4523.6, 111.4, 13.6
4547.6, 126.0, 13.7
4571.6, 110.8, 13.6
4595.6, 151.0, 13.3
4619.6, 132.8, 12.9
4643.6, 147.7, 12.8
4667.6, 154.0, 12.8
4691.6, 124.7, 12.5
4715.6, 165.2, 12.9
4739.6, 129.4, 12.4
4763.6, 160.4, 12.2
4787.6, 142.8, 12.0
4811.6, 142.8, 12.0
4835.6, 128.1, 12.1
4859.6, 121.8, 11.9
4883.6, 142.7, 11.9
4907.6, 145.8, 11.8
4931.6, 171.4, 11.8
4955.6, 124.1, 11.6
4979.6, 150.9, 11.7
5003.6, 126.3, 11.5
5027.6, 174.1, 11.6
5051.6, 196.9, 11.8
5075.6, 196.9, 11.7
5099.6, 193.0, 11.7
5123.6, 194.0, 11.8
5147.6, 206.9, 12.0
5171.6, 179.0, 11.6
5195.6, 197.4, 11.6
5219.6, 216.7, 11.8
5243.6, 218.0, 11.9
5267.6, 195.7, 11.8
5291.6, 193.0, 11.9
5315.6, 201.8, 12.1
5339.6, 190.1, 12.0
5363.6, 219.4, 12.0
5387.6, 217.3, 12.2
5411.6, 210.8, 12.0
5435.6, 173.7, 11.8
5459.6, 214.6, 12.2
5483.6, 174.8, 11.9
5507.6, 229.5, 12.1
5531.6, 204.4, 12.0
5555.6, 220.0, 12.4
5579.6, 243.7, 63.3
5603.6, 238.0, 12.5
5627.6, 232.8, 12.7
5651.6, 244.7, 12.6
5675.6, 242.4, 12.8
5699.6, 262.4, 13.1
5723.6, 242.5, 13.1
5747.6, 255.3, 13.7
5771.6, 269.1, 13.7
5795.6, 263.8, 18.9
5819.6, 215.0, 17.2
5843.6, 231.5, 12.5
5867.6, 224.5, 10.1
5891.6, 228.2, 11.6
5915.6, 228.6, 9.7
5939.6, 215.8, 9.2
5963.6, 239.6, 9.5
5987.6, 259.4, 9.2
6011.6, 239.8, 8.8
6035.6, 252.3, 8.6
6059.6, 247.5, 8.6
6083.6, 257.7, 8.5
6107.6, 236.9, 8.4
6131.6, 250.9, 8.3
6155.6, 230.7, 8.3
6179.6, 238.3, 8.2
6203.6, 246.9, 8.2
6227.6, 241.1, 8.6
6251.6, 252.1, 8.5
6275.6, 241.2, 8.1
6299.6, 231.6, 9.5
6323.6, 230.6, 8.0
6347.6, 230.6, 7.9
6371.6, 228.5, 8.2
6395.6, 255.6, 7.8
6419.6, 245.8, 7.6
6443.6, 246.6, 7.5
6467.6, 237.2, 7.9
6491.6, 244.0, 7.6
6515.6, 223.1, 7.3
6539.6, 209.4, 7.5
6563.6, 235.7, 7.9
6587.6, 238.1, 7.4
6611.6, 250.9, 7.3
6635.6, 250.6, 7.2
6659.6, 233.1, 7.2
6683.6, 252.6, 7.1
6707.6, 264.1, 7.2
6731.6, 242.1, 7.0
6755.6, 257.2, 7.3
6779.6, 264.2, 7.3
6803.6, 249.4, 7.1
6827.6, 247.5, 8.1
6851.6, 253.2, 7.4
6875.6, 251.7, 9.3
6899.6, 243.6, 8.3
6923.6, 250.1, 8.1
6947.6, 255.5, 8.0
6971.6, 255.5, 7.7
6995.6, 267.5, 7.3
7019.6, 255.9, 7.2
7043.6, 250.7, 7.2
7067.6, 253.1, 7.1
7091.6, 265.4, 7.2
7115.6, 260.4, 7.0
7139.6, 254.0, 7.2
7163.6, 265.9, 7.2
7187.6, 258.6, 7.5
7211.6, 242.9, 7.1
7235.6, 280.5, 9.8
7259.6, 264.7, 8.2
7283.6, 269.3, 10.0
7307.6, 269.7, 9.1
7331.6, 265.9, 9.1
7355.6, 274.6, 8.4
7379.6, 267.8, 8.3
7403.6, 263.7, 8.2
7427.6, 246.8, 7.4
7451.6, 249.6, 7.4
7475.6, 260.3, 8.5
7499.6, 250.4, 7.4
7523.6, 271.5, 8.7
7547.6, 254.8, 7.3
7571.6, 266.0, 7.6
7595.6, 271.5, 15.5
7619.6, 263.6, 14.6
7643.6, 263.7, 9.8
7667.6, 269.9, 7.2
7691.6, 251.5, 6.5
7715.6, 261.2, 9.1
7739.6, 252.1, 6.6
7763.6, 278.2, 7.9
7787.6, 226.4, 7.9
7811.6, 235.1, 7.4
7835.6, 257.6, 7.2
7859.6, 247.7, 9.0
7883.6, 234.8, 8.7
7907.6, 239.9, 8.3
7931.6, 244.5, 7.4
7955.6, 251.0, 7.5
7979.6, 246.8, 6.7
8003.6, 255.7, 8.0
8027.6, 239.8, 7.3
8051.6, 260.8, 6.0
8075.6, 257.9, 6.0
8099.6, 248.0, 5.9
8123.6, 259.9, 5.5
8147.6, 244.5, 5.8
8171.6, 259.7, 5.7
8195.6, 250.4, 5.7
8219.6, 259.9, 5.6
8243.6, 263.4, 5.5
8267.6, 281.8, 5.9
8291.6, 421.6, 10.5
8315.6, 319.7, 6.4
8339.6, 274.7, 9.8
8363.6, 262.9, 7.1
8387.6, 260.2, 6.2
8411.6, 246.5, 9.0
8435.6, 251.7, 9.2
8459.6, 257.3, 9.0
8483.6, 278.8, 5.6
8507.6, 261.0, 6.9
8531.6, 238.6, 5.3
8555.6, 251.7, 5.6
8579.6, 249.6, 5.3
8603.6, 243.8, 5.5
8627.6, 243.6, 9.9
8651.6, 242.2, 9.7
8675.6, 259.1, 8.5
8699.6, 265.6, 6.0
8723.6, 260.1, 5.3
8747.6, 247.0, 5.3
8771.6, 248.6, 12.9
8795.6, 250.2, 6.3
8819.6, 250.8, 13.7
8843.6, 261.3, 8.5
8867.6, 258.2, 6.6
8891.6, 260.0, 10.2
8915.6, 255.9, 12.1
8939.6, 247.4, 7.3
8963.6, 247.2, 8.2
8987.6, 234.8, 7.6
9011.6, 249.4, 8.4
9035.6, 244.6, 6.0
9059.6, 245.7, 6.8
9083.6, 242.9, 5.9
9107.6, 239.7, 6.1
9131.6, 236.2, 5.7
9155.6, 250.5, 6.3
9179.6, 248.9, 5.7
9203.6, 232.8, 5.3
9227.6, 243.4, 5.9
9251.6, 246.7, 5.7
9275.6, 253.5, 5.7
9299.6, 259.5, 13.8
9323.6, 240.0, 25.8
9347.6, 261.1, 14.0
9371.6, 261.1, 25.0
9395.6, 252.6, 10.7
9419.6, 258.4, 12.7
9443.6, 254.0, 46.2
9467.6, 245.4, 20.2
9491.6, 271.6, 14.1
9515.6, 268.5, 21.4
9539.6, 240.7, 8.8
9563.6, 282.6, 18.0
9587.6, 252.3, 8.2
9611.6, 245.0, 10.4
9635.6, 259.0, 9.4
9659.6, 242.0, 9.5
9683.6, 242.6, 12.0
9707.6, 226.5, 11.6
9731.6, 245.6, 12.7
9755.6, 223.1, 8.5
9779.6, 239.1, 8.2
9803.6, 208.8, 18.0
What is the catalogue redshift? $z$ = 0.26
